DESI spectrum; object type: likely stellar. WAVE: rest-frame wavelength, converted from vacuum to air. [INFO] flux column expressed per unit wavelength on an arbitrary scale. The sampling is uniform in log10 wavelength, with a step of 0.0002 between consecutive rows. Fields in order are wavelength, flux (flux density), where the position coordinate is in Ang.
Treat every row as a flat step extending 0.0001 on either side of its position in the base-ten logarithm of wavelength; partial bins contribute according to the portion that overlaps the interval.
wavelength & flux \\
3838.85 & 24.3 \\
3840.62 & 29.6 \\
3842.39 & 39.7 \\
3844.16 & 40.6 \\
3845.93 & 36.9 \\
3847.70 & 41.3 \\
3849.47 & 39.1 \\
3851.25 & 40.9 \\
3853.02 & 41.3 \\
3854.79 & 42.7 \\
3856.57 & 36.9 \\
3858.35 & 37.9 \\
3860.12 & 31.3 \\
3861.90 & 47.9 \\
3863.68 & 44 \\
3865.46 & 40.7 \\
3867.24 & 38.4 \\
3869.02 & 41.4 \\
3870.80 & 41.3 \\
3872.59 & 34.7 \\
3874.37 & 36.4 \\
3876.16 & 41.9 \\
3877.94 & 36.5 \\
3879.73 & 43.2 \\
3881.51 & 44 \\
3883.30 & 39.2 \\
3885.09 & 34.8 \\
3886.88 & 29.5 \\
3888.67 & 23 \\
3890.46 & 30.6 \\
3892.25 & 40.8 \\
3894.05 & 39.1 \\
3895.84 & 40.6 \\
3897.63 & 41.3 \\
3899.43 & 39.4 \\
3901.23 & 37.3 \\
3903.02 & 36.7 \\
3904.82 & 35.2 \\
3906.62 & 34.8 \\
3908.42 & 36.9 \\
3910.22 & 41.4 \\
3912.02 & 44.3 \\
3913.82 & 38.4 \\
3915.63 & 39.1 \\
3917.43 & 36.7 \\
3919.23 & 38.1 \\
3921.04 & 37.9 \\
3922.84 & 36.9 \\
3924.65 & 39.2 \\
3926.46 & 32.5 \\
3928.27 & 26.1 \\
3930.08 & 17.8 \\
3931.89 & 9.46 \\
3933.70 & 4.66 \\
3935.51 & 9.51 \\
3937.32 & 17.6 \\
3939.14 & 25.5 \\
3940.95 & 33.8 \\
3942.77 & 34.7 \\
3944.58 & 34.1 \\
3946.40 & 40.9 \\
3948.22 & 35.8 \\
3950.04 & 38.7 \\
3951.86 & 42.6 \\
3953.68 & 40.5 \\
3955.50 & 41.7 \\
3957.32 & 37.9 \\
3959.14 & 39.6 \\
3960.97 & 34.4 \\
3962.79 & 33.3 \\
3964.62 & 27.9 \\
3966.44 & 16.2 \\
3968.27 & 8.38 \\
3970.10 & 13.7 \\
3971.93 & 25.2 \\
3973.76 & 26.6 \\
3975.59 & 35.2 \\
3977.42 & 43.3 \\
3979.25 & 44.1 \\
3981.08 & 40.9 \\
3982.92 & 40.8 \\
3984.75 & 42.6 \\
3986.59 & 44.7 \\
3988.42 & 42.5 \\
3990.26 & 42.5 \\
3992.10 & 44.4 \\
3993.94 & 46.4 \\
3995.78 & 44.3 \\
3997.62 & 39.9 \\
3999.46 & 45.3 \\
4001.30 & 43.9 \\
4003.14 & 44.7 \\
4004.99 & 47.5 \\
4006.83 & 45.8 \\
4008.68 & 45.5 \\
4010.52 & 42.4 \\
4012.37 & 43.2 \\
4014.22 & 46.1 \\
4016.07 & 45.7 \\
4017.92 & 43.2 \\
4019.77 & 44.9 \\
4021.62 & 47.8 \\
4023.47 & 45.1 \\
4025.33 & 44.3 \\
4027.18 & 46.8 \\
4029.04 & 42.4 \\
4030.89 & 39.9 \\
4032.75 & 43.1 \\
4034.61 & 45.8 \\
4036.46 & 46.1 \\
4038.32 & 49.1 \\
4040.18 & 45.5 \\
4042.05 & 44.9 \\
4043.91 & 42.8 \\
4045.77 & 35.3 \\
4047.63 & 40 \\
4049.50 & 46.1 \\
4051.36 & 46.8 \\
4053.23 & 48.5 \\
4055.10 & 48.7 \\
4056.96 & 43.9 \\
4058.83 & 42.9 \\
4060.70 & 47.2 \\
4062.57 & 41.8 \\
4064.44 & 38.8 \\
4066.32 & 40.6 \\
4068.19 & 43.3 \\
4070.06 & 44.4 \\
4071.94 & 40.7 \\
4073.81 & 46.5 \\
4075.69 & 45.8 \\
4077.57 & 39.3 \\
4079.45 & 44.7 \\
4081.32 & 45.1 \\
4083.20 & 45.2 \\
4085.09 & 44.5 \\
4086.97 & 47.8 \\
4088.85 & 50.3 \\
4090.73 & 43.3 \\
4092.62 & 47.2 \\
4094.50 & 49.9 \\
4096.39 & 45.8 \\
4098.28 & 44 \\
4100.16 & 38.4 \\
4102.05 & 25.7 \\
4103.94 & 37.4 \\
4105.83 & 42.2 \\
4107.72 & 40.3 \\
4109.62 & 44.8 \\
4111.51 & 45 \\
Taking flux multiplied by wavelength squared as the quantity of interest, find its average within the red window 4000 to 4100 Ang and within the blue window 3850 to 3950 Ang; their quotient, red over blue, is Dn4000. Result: 1.4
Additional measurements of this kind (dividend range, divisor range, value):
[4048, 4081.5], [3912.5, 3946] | 1.64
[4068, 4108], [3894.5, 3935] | 1.40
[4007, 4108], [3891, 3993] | 1.37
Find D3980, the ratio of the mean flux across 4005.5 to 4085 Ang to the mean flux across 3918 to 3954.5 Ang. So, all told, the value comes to 1.48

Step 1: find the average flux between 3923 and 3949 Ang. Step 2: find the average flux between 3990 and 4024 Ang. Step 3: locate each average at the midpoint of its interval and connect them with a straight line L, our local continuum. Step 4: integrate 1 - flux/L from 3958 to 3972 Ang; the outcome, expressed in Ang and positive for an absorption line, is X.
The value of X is 3.5 Ang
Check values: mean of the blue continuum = 26.1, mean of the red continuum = 44.7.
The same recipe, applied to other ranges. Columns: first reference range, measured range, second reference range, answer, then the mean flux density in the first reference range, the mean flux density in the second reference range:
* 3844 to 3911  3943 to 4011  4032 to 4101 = 6.08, 38.4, 44.5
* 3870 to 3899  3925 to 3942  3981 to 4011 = 8.36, 37.3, 43.9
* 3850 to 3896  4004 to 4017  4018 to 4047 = -0.54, 38.4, 44.2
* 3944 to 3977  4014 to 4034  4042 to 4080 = -2.69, 31.9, 43.4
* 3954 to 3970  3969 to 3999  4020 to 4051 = -3.88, 29.5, 44.1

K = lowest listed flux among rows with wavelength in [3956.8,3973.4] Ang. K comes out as 8.38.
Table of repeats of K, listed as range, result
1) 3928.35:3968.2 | 4.66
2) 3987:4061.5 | 35.3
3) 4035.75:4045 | 42.8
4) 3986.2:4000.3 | 39.9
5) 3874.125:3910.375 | 23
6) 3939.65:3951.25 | 33.8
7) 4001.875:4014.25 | 42.4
